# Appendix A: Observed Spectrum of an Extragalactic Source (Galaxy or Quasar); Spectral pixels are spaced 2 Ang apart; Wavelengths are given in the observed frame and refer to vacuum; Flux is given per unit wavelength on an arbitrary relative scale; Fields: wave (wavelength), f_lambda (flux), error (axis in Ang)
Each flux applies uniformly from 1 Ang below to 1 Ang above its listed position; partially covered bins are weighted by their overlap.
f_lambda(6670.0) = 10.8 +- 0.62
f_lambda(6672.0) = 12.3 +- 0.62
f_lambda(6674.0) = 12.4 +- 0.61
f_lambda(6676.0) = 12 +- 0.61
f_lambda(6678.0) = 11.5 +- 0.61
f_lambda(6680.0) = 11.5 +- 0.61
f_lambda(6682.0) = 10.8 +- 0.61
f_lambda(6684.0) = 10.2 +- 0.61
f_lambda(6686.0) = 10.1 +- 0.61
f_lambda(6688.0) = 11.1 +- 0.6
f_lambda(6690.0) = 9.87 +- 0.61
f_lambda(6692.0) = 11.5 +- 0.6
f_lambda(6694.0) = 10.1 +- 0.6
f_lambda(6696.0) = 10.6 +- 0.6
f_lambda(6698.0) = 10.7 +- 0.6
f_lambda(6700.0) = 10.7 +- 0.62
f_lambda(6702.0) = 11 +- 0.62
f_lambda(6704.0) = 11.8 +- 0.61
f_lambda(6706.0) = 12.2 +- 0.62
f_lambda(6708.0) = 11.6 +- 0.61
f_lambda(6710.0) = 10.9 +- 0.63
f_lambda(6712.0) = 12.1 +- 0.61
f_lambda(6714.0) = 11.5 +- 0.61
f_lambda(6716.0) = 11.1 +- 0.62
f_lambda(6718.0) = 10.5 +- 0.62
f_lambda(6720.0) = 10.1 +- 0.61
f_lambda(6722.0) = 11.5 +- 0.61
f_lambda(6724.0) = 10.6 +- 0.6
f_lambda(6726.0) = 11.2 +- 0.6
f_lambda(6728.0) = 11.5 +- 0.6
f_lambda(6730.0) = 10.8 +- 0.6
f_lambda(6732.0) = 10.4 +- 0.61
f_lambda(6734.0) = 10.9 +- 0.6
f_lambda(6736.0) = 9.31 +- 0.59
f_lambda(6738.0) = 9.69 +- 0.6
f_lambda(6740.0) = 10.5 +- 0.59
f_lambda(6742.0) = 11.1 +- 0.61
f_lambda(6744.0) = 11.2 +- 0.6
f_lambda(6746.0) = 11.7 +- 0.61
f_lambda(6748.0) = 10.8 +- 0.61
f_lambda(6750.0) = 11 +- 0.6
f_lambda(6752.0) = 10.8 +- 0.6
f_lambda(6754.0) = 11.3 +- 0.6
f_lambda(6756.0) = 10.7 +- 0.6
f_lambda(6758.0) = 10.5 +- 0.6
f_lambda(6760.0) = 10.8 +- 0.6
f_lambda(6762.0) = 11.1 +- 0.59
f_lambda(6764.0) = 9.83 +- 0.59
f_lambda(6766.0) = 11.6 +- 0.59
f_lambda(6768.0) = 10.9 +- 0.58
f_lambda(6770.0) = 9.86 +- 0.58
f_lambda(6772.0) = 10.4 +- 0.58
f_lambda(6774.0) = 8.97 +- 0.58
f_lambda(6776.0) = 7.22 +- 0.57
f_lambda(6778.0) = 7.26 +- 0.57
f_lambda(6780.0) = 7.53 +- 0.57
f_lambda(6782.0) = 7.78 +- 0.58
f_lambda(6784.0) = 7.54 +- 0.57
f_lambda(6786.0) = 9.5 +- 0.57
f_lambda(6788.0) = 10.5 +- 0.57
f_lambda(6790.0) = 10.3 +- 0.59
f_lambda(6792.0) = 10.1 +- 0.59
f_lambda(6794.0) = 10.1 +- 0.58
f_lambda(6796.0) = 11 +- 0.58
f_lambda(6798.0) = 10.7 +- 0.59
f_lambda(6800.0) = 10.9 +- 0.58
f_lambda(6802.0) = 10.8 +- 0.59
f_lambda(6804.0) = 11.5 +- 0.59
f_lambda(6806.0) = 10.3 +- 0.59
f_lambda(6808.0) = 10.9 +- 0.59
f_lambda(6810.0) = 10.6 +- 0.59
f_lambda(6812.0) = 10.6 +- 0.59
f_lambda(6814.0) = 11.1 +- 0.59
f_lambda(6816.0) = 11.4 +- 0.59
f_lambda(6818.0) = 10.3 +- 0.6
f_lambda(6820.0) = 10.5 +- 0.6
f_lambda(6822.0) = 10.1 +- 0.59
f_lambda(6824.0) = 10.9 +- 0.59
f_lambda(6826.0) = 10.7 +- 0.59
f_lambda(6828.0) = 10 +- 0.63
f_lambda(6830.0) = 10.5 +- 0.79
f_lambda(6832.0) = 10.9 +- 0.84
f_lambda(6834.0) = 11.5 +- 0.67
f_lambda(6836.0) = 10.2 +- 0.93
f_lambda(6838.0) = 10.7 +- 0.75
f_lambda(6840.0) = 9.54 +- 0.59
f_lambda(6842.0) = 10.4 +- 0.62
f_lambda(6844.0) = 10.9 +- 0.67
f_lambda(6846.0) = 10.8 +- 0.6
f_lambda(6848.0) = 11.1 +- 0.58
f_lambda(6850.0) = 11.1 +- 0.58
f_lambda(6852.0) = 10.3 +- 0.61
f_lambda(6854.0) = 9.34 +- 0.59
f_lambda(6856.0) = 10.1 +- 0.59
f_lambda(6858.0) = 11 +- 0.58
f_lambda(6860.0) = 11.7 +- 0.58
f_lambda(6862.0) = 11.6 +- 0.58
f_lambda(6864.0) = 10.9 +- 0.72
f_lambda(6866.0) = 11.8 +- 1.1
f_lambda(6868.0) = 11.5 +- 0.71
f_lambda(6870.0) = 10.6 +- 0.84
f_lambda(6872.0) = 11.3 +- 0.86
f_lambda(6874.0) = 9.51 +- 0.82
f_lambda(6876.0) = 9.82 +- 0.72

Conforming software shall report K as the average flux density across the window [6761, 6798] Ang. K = 9.56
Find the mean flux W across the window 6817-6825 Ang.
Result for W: 10.4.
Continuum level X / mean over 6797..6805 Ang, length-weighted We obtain 11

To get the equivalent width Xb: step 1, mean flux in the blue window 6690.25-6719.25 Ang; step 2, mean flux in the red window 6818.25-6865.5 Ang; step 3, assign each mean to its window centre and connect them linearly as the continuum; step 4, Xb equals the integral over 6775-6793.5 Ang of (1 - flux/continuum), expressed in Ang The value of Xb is 3.7 Ang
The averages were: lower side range 11.1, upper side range 10.6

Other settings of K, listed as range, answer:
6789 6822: 10.7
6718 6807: 10.3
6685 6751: 10.9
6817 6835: 10.6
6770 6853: 10.2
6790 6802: 10.6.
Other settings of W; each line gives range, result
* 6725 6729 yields 11.3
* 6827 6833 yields 10.5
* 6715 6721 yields 10.6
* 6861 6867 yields 11.4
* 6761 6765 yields 10.5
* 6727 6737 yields 10.6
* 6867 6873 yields 11.1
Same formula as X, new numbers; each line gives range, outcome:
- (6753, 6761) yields 10.8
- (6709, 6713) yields 11.5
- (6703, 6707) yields 12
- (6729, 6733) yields 10.6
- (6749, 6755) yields 11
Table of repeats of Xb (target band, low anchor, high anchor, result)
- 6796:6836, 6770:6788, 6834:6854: -4.6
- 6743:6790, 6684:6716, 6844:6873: 4.4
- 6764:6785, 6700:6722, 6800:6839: 3.8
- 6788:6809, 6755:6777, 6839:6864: -0.6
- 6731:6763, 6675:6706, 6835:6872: 0.4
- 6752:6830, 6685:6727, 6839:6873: 5.2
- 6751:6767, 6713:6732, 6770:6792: -2.0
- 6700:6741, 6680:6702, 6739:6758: -0.6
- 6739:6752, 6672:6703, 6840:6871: -0.1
